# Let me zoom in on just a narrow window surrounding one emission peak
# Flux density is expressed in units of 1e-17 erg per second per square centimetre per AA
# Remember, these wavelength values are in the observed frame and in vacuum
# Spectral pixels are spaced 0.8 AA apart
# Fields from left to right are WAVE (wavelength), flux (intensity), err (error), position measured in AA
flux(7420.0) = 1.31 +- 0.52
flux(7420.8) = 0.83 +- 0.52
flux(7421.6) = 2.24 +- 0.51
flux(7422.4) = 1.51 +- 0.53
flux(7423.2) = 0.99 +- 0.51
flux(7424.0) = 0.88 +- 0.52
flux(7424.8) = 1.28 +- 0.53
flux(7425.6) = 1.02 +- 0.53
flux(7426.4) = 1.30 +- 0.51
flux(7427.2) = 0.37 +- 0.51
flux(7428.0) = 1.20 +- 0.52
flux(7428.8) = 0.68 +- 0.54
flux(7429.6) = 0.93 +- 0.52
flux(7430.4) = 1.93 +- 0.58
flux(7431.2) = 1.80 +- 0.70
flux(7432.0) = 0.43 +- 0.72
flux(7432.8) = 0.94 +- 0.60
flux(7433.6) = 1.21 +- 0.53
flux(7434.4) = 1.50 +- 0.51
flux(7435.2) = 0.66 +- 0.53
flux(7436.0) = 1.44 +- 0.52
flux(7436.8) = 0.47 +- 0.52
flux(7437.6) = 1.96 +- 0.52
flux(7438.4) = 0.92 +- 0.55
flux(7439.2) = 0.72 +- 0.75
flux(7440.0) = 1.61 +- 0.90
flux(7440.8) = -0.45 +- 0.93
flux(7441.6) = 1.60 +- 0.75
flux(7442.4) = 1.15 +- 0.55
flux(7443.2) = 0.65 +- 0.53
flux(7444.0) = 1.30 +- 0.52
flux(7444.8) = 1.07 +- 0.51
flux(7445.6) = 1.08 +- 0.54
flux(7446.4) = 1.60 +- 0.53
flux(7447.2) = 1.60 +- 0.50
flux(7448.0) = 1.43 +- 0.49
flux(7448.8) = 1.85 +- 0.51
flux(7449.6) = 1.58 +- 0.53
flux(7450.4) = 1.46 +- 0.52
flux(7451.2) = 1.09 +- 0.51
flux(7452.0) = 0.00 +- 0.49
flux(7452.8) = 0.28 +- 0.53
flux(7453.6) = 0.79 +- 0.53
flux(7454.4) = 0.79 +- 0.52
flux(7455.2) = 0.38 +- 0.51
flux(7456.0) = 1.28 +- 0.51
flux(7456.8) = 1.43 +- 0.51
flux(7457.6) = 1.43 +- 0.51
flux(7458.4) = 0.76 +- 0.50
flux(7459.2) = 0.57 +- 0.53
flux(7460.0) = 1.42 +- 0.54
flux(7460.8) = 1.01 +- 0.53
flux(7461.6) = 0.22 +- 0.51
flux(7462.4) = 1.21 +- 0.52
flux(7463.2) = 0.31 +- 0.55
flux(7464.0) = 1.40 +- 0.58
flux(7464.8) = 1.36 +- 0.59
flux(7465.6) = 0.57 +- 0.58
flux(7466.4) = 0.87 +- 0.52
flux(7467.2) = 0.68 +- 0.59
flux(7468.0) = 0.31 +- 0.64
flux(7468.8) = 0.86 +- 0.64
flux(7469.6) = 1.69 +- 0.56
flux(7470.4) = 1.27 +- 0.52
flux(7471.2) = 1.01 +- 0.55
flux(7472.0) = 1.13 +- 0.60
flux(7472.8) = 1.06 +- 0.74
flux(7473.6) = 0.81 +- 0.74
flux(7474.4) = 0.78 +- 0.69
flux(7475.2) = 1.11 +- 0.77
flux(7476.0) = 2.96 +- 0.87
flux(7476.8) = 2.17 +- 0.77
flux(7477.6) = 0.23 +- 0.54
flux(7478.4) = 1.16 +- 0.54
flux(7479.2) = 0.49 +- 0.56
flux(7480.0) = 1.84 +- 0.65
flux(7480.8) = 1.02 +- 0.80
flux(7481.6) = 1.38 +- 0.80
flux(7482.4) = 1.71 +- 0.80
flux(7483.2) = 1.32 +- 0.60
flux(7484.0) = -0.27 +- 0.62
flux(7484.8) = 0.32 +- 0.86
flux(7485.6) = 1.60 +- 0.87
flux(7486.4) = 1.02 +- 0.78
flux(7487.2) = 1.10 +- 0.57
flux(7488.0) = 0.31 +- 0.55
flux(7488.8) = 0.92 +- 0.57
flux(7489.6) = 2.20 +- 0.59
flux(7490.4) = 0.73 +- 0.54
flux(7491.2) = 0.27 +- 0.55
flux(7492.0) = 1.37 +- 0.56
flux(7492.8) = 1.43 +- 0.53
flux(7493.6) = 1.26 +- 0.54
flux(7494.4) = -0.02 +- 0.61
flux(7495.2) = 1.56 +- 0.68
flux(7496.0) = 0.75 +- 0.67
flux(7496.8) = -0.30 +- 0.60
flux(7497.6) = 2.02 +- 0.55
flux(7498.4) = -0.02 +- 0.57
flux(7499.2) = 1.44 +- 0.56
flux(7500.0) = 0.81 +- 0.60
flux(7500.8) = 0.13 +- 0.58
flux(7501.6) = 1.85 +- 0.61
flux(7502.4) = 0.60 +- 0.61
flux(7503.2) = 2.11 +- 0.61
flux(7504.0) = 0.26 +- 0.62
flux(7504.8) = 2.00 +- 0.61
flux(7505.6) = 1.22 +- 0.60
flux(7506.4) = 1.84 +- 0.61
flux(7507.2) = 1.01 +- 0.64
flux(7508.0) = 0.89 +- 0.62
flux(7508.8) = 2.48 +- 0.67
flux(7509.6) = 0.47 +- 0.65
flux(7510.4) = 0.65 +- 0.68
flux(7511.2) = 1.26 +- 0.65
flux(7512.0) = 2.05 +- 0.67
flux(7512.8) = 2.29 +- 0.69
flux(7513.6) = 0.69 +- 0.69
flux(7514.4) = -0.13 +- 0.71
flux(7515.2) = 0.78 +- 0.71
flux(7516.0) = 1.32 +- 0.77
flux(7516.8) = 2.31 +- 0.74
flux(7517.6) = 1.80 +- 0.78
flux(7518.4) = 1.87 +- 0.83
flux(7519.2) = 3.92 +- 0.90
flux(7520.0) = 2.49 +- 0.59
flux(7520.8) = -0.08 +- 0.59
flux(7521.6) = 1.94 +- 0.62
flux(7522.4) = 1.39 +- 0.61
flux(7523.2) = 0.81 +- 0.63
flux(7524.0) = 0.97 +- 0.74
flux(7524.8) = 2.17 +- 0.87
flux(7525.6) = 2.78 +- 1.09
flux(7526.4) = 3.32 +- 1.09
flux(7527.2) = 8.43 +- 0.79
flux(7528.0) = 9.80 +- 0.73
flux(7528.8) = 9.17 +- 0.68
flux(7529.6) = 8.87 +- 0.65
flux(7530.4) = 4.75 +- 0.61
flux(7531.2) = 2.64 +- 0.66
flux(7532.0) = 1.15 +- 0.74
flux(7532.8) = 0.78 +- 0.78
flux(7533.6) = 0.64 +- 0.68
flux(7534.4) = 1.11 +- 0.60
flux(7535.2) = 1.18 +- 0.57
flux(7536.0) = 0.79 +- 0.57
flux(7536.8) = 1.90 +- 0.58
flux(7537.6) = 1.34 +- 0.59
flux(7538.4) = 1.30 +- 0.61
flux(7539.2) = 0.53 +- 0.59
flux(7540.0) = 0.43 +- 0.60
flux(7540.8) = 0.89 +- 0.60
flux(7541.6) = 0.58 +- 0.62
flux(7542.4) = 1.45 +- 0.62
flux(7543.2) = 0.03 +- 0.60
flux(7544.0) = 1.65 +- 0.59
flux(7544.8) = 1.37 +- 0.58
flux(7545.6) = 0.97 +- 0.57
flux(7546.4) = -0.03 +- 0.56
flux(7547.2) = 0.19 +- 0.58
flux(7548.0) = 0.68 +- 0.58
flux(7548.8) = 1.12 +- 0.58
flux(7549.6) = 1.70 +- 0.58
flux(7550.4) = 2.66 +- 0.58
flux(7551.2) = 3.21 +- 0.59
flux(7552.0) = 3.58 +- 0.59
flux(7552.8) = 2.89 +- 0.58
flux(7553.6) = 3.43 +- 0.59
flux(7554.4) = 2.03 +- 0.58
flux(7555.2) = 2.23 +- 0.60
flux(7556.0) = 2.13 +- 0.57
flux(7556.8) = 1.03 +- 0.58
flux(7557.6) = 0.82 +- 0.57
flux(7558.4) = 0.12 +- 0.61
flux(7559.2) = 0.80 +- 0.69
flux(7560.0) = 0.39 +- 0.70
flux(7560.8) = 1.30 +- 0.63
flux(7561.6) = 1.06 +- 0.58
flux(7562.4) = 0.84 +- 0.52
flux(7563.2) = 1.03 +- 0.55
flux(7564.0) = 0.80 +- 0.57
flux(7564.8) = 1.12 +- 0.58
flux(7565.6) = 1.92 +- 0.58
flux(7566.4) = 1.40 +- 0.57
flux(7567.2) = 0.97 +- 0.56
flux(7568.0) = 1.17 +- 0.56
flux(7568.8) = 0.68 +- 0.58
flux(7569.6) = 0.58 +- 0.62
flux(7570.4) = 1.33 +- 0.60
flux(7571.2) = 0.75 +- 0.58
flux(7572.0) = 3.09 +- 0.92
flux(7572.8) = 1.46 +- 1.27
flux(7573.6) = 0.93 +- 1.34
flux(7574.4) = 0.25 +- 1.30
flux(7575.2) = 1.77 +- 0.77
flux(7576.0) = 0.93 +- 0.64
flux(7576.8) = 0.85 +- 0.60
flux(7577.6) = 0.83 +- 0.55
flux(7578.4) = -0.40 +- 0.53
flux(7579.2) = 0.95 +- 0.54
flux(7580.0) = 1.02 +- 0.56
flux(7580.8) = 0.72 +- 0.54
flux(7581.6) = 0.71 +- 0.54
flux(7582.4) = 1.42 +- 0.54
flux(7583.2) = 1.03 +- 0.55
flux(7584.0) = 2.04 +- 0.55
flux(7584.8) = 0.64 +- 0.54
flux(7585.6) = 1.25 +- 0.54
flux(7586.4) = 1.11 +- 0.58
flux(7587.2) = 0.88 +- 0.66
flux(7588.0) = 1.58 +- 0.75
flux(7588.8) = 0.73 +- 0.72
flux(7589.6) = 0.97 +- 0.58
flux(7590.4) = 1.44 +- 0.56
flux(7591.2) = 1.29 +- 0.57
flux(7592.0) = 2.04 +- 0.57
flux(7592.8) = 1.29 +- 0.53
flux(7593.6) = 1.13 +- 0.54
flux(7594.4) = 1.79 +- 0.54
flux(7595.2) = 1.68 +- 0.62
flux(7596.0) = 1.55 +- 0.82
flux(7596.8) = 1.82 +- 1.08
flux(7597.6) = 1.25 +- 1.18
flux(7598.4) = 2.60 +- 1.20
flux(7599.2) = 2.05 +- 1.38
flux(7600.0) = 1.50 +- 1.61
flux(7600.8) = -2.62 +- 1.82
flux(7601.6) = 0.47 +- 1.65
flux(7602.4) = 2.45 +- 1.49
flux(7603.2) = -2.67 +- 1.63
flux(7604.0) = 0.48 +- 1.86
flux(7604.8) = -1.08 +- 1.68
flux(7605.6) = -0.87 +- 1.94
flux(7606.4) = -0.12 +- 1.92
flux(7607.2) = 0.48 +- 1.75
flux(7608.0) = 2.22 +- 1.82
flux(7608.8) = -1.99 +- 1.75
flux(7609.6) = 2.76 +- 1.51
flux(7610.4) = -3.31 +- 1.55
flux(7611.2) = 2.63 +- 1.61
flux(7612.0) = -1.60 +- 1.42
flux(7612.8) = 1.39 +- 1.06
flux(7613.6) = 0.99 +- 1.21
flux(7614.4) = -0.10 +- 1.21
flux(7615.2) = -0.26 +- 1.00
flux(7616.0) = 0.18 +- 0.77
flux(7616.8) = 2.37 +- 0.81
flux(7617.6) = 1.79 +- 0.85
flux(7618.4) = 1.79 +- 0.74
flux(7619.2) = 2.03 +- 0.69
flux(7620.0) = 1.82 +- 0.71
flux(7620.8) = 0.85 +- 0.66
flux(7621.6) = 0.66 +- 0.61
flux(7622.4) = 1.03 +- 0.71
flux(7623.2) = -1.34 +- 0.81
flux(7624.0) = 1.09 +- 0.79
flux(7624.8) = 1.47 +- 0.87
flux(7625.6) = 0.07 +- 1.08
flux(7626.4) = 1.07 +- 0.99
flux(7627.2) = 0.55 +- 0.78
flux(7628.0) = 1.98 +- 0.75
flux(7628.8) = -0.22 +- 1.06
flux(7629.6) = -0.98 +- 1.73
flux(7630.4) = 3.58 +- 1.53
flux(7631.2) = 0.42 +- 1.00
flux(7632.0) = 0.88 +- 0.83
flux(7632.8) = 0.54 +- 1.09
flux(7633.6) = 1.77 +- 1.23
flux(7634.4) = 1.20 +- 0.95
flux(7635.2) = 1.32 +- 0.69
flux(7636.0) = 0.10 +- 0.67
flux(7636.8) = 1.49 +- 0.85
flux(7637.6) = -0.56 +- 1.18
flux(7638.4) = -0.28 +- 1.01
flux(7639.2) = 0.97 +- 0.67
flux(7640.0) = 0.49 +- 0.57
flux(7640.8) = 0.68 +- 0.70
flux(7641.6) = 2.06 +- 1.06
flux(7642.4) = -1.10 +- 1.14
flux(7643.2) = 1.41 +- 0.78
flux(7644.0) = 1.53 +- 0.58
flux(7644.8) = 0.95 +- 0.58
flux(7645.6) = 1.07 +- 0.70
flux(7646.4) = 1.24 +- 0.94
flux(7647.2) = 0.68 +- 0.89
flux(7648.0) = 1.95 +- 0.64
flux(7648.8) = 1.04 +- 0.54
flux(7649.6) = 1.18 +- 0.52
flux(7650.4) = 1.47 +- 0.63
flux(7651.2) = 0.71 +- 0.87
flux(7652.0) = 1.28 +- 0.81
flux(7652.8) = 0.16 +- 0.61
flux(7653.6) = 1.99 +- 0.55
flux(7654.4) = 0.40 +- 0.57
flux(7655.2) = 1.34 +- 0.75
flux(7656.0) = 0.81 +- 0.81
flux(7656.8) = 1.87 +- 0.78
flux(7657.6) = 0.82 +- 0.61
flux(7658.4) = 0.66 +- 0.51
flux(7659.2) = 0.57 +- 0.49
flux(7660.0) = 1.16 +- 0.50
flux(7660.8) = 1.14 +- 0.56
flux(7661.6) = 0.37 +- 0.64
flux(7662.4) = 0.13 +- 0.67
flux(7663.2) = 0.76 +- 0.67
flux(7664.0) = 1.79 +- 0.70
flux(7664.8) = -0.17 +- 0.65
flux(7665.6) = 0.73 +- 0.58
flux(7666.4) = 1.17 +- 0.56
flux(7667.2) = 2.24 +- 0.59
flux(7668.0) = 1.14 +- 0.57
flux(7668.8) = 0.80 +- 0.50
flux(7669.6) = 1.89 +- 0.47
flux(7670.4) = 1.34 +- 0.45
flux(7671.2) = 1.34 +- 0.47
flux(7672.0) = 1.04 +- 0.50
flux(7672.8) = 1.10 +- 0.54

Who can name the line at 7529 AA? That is H-alpha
